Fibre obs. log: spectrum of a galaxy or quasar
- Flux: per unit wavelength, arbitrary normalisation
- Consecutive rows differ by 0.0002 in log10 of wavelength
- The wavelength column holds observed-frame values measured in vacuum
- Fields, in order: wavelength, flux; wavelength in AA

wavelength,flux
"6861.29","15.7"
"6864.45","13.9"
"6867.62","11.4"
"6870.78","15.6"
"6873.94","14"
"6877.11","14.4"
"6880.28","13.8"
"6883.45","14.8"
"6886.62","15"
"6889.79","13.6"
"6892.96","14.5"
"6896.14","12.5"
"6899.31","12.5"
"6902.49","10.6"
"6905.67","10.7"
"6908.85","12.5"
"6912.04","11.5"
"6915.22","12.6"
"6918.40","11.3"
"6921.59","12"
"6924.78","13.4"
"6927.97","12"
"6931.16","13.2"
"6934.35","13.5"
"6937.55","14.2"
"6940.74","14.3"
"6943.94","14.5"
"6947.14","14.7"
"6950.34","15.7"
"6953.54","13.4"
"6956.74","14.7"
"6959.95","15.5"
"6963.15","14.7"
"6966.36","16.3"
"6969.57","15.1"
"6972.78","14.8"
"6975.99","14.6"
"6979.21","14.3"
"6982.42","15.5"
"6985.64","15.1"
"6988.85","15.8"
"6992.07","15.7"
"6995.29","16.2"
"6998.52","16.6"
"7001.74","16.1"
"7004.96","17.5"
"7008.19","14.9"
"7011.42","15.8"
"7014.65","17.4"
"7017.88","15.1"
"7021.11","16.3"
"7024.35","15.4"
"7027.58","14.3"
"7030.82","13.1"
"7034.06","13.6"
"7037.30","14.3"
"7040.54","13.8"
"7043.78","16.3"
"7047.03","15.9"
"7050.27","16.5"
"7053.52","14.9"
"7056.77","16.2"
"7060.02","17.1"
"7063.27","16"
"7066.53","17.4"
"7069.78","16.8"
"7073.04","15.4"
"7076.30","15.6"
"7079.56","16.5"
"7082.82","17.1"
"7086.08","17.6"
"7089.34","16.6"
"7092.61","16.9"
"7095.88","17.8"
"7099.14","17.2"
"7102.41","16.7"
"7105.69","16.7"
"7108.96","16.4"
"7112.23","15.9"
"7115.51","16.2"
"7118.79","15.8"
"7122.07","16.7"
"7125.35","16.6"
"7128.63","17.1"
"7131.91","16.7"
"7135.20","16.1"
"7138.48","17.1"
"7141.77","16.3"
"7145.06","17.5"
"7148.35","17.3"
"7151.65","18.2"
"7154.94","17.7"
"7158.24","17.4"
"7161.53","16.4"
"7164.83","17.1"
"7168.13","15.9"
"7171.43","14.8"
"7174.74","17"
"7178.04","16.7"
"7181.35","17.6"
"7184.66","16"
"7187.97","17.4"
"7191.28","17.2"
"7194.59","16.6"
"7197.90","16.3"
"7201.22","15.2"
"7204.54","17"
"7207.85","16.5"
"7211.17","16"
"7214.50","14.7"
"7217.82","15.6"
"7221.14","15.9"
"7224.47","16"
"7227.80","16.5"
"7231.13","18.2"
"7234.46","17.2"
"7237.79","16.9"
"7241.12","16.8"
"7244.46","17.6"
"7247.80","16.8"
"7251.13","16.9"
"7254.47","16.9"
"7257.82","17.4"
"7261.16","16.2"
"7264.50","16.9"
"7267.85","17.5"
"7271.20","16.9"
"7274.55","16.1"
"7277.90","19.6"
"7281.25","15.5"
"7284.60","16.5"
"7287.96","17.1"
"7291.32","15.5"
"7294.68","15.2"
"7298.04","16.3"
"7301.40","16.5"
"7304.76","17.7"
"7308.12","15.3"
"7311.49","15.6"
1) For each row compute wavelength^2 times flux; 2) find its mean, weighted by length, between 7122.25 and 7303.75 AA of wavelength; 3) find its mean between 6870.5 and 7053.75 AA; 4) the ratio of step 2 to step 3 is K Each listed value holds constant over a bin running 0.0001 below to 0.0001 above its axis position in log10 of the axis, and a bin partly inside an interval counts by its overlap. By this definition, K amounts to 1.24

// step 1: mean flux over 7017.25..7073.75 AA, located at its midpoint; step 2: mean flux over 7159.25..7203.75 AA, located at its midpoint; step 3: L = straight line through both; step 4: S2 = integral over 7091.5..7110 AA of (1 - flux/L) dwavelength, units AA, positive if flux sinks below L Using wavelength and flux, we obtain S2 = -1.26 AA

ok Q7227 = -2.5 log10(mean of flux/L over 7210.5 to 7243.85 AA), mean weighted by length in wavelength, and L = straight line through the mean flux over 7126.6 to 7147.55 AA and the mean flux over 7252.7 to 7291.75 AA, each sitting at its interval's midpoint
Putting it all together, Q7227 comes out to 0.028 mag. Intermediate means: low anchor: 16.8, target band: 16.4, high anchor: 16.9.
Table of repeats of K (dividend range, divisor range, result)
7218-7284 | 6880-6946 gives 1.43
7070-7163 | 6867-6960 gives 1.33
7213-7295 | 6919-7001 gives 1.24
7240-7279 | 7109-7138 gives 1.08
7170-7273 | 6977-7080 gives 1.12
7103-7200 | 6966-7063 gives 1.12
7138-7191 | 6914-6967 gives 1.30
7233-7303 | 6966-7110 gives 1.13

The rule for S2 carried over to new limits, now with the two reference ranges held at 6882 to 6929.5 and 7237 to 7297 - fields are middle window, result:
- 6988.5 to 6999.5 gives -2.0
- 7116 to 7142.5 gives -2.3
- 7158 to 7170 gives -0.8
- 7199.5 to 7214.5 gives 0.1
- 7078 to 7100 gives -3.5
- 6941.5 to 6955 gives -1.5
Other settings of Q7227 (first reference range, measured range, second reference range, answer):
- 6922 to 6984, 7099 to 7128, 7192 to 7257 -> -0.05 mag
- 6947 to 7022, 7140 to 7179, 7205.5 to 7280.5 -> -0.03 mag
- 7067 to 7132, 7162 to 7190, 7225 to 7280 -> 0.02 mag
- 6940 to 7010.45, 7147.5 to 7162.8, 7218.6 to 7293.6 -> -0.07 mag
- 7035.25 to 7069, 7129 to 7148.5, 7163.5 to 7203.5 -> -0.04 mag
